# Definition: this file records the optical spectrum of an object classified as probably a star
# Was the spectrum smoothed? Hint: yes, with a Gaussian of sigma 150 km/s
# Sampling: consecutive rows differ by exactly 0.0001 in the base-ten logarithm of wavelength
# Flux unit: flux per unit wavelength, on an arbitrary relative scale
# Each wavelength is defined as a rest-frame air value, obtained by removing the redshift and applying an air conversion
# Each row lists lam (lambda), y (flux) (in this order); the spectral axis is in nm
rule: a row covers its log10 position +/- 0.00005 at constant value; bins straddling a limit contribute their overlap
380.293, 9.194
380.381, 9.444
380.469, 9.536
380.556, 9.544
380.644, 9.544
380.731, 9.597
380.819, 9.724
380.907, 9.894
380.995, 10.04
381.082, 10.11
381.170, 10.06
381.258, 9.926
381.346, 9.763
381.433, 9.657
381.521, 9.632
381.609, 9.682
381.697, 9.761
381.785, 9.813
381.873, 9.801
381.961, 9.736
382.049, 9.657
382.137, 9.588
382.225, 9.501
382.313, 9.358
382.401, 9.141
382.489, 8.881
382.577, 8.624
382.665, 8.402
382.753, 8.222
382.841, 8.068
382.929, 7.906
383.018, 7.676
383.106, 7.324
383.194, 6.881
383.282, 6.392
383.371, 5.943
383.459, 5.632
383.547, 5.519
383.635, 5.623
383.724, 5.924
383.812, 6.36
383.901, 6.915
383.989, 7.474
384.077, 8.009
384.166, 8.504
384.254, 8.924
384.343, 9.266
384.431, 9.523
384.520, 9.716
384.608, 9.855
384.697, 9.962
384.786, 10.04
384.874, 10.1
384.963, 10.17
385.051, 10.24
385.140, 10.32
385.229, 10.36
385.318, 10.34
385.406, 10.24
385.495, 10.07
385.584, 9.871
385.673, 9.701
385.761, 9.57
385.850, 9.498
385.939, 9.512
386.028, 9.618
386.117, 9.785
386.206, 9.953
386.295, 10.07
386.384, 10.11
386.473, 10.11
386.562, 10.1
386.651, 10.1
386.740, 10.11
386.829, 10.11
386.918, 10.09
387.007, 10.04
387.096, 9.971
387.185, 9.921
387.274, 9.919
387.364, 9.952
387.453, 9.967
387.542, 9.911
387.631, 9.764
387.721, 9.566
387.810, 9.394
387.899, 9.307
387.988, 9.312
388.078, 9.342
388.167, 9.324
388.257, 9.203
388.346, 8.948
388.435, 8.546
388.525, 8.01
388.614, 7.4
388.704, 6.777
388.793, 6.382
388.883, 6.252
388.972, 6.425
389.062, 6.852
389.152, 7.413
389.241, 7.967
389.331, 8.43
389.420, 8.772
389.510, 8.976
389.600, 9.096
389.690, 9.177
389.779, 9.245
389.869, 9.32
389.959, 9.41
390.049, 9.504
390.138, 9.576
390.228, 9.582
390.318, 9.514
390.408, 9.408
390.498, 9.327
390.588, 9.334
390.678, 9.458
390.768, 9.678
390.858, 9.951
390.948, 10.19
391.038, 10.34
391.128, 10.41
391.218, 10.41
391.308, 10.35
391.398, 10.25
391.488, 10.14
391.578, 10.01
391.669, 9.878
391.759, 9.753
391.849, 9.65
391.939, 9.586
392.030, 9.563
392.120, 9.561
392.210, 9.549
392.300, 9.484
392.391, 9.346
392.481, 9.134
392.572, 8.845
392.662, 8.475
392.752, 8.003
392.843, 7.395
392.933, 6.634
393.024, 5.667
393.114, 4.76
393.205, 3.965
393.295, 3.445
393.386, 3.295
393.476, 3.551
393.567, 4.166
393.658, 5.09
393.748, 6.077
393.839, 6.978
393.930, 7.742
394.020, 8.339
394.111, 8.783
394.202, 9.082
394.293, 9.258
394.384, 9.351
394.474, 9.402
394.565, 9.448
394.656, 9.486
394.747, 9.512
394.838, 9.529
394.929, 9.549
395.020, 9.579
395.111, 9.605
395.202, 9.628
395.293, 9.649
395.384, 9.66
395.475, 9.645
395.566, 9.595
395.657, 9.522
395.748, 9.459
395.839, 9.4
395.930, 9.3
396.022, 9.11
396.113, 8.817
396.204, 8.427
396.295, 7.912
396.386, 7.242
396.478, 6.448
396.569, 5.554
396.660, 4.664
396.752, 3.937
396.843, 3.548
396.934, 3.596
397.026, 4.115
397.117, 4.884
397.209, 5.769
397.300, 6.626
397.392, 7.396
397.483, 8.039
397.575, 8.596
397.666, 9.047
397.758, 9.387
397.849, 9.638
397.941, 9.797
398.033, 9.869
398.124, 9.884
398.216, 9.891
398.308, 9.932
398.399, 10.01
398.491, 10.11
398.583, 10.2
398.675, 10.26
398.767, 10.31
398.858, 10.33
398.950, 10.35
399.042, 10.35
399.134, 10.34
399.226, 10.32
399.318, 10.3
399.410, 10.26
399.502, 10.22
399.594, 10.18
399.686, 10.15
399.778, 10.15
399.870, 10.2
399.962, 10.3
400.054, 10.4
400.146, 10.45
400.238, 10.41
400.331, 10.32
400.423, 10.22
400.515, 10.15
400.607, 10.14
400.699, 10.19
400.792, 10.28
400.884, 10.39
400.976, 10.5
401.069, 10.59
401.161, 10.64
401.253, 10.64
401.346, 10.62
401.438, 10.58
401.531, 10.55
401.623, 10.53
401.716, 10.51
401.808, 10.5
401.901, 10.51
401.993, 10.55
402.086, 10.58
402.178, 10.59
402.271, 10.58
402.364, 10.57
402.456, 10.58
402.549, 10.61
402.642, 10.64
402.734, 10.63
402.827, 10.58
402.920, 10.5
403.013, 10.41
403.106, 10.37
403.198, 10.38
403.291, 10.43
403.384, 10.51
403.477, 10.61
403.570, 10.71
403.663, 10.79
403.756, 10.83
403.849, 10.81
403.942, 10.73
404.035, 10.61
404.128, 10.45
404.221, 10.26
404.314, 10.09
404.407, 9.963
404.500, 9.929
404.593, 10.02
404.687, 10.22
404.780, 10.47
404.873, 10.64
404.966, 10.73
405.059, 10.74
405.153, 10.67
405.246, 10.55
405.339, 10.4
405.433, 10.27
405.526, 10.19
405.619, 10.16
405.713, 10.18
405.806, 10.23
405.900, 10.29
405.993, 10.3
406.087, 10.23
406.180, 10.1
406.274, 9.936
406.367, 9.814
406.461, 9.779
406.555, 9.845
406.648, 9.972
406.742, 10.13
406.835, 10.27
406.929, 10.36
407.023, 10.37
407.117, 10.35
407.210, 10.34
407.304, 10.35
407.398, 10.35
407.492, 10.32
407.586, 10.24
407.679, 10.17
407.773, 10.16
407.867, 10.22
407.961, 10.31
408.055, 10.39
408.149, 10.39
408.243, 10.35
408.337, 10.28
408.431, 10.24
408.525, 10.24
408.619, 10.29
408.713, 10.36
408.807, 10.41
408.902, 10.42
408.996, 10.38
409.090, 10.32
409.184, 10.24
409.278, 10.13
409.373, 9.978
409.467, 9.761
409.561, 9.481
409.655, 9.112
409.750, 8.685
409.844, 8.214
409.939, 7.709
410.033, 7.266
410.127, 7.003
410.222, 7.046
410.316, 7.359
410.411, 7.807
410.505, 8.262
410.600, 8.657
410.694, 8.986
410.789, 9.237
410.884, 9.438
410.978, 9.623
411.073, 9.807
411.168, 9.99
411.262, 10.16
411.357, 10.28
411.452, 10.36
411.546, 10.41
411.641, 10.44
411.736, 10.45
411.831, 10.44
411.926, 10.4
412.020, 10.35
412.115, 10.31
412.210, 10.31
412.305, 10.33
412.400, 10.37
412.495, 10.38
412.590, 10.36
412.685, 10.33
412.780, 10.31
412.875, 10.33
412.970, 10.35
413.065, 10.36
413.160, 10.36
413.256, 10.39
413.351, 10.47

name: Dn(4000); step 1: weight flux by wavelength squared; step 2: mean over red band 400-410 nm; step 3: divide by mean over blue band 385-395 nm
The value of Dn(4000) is 1.25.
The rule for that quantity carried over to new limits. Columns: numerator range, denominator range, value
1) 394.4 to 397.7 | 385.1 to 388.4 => 0.85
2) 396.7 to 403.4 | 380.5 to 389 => 1.16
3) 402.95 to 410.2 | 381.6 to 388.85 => 1.25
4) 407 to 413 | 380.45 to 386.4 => 1.24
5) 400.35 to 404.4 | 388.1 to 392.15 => 1.23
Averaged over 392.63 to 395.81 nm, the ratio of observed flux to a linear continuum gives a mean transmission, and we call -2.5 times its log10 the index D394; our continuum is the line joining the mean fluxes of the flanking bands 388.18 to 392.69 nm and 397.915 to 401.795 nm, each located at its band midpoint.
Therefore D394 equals 0.22 mag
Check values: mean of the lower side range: 9.06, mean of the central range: 7.82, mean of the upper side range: 10.3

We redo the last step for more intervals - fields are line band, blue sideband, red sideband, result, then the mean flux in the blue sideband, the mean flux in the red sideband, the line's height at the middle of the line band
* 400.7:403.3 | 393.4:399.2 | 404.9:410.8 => -0.16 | 8.31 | 9.8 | 9.05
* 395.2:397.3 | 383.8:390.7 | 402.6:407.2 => 0.32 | 9.22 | 10.4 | 9.8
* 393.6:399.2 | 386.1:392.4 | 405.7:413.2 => 0.13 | 9.33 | 9.87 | 9.52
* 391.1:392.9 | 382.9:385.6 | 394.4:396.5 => -0.06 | 8.41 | 9.16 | 8.93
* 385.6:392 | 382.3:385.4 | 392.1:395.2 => -0.16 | 8.35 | 7.72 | 8.03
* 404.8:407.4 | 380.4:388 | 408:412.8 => -0.07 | 9.21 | 9.68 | 9.6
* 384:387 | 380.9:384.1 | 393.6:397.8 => -0.18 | 8.39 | 7.94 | 8.28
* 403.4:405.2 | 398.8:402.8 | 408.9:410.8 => -0.07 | 10.4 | 8.82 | 9.8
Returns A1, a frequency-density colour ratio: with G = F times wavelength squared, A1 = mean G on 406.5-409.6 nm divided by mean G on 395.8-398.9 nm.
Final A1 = 1.3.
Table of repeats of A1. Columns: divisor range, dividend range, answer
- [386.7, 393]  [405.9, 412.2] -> 1.18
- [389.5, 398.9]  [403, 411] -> 1.25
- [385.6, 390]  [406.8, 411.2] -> 1.17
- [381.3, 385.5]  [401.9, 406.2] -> 1.33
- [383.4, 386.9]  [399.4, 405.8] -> 1.24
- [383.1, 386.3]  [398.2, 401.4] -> 1.27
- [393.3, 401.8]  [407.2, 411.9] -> 1.15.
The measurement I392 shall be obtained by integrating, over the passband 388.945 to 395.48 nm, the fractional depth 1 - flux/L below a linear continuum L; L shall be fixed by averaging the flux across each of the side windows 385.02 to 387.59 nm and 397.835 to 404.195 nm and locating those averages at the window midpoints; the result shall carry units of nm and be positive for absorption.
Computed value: 1.00 nm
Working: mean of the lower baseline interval 9.98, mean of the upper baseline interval 10.4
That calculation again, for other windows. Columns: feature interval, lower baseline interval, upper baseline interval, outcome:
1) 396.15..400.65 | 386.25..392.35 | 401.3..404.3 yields 0.61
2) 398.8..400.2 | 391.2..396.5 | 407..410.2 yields -0.21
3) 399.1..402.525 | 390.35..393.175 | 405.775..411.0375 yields -0.35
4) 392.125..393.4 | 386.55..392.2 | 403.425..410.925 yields 0.30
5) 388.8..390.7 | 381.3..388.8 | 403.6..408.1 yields 0.14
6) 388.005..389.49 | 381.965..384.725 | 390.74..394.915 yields 0.05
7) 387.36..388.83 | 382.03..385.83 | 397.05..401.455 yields 0.01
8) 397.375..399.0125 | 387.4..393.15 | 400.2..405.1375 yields 0.04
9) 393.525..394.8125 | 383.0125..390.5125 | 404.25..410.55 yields 0.16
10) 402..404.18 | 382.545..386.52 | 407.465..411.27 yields -0.30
